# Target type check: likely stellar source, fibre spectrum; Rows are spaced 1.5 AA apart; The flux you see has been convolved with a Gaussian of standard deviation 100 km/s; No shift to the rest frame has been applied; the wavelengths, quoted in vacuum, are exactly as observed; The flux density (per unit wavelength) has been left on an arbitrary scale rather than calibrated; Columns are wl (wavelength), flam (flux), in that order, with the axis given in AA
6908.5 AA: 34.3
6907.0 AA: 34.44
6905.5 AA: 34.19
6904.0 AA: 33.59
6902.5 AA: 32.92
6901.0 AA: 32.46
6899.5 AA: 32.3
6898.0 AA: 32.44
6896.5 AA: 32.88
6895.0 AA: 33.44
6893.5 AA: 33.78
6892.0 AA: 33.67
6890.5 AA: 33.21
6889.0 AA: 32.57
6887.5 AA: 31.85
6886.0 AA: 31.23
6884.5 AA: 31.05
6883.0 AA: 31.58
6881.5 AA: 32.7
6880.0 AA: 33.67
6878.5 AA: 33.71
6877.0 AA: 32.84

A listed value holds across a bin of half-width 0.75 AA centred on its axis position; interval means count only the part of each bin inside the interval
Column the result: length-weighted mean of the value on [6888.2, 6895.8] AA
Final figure 33.3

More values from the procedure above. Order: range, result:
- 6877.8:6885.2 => 32.5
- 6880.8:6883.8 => 32.1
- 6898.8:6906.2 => 33.1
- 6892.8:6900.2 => 33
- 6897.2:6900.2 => 32.4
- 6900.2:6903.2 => 32.7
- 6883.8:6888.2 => 31.4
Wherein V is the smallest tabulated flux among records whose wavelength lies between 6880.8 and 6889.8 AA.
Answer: 31.05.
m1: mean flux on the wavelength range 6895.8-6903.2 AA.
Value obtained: 32.6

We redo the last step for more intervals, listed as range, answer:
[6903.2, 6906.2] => 33.9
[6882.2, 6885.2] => 31.3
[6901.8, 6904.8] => 33.3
